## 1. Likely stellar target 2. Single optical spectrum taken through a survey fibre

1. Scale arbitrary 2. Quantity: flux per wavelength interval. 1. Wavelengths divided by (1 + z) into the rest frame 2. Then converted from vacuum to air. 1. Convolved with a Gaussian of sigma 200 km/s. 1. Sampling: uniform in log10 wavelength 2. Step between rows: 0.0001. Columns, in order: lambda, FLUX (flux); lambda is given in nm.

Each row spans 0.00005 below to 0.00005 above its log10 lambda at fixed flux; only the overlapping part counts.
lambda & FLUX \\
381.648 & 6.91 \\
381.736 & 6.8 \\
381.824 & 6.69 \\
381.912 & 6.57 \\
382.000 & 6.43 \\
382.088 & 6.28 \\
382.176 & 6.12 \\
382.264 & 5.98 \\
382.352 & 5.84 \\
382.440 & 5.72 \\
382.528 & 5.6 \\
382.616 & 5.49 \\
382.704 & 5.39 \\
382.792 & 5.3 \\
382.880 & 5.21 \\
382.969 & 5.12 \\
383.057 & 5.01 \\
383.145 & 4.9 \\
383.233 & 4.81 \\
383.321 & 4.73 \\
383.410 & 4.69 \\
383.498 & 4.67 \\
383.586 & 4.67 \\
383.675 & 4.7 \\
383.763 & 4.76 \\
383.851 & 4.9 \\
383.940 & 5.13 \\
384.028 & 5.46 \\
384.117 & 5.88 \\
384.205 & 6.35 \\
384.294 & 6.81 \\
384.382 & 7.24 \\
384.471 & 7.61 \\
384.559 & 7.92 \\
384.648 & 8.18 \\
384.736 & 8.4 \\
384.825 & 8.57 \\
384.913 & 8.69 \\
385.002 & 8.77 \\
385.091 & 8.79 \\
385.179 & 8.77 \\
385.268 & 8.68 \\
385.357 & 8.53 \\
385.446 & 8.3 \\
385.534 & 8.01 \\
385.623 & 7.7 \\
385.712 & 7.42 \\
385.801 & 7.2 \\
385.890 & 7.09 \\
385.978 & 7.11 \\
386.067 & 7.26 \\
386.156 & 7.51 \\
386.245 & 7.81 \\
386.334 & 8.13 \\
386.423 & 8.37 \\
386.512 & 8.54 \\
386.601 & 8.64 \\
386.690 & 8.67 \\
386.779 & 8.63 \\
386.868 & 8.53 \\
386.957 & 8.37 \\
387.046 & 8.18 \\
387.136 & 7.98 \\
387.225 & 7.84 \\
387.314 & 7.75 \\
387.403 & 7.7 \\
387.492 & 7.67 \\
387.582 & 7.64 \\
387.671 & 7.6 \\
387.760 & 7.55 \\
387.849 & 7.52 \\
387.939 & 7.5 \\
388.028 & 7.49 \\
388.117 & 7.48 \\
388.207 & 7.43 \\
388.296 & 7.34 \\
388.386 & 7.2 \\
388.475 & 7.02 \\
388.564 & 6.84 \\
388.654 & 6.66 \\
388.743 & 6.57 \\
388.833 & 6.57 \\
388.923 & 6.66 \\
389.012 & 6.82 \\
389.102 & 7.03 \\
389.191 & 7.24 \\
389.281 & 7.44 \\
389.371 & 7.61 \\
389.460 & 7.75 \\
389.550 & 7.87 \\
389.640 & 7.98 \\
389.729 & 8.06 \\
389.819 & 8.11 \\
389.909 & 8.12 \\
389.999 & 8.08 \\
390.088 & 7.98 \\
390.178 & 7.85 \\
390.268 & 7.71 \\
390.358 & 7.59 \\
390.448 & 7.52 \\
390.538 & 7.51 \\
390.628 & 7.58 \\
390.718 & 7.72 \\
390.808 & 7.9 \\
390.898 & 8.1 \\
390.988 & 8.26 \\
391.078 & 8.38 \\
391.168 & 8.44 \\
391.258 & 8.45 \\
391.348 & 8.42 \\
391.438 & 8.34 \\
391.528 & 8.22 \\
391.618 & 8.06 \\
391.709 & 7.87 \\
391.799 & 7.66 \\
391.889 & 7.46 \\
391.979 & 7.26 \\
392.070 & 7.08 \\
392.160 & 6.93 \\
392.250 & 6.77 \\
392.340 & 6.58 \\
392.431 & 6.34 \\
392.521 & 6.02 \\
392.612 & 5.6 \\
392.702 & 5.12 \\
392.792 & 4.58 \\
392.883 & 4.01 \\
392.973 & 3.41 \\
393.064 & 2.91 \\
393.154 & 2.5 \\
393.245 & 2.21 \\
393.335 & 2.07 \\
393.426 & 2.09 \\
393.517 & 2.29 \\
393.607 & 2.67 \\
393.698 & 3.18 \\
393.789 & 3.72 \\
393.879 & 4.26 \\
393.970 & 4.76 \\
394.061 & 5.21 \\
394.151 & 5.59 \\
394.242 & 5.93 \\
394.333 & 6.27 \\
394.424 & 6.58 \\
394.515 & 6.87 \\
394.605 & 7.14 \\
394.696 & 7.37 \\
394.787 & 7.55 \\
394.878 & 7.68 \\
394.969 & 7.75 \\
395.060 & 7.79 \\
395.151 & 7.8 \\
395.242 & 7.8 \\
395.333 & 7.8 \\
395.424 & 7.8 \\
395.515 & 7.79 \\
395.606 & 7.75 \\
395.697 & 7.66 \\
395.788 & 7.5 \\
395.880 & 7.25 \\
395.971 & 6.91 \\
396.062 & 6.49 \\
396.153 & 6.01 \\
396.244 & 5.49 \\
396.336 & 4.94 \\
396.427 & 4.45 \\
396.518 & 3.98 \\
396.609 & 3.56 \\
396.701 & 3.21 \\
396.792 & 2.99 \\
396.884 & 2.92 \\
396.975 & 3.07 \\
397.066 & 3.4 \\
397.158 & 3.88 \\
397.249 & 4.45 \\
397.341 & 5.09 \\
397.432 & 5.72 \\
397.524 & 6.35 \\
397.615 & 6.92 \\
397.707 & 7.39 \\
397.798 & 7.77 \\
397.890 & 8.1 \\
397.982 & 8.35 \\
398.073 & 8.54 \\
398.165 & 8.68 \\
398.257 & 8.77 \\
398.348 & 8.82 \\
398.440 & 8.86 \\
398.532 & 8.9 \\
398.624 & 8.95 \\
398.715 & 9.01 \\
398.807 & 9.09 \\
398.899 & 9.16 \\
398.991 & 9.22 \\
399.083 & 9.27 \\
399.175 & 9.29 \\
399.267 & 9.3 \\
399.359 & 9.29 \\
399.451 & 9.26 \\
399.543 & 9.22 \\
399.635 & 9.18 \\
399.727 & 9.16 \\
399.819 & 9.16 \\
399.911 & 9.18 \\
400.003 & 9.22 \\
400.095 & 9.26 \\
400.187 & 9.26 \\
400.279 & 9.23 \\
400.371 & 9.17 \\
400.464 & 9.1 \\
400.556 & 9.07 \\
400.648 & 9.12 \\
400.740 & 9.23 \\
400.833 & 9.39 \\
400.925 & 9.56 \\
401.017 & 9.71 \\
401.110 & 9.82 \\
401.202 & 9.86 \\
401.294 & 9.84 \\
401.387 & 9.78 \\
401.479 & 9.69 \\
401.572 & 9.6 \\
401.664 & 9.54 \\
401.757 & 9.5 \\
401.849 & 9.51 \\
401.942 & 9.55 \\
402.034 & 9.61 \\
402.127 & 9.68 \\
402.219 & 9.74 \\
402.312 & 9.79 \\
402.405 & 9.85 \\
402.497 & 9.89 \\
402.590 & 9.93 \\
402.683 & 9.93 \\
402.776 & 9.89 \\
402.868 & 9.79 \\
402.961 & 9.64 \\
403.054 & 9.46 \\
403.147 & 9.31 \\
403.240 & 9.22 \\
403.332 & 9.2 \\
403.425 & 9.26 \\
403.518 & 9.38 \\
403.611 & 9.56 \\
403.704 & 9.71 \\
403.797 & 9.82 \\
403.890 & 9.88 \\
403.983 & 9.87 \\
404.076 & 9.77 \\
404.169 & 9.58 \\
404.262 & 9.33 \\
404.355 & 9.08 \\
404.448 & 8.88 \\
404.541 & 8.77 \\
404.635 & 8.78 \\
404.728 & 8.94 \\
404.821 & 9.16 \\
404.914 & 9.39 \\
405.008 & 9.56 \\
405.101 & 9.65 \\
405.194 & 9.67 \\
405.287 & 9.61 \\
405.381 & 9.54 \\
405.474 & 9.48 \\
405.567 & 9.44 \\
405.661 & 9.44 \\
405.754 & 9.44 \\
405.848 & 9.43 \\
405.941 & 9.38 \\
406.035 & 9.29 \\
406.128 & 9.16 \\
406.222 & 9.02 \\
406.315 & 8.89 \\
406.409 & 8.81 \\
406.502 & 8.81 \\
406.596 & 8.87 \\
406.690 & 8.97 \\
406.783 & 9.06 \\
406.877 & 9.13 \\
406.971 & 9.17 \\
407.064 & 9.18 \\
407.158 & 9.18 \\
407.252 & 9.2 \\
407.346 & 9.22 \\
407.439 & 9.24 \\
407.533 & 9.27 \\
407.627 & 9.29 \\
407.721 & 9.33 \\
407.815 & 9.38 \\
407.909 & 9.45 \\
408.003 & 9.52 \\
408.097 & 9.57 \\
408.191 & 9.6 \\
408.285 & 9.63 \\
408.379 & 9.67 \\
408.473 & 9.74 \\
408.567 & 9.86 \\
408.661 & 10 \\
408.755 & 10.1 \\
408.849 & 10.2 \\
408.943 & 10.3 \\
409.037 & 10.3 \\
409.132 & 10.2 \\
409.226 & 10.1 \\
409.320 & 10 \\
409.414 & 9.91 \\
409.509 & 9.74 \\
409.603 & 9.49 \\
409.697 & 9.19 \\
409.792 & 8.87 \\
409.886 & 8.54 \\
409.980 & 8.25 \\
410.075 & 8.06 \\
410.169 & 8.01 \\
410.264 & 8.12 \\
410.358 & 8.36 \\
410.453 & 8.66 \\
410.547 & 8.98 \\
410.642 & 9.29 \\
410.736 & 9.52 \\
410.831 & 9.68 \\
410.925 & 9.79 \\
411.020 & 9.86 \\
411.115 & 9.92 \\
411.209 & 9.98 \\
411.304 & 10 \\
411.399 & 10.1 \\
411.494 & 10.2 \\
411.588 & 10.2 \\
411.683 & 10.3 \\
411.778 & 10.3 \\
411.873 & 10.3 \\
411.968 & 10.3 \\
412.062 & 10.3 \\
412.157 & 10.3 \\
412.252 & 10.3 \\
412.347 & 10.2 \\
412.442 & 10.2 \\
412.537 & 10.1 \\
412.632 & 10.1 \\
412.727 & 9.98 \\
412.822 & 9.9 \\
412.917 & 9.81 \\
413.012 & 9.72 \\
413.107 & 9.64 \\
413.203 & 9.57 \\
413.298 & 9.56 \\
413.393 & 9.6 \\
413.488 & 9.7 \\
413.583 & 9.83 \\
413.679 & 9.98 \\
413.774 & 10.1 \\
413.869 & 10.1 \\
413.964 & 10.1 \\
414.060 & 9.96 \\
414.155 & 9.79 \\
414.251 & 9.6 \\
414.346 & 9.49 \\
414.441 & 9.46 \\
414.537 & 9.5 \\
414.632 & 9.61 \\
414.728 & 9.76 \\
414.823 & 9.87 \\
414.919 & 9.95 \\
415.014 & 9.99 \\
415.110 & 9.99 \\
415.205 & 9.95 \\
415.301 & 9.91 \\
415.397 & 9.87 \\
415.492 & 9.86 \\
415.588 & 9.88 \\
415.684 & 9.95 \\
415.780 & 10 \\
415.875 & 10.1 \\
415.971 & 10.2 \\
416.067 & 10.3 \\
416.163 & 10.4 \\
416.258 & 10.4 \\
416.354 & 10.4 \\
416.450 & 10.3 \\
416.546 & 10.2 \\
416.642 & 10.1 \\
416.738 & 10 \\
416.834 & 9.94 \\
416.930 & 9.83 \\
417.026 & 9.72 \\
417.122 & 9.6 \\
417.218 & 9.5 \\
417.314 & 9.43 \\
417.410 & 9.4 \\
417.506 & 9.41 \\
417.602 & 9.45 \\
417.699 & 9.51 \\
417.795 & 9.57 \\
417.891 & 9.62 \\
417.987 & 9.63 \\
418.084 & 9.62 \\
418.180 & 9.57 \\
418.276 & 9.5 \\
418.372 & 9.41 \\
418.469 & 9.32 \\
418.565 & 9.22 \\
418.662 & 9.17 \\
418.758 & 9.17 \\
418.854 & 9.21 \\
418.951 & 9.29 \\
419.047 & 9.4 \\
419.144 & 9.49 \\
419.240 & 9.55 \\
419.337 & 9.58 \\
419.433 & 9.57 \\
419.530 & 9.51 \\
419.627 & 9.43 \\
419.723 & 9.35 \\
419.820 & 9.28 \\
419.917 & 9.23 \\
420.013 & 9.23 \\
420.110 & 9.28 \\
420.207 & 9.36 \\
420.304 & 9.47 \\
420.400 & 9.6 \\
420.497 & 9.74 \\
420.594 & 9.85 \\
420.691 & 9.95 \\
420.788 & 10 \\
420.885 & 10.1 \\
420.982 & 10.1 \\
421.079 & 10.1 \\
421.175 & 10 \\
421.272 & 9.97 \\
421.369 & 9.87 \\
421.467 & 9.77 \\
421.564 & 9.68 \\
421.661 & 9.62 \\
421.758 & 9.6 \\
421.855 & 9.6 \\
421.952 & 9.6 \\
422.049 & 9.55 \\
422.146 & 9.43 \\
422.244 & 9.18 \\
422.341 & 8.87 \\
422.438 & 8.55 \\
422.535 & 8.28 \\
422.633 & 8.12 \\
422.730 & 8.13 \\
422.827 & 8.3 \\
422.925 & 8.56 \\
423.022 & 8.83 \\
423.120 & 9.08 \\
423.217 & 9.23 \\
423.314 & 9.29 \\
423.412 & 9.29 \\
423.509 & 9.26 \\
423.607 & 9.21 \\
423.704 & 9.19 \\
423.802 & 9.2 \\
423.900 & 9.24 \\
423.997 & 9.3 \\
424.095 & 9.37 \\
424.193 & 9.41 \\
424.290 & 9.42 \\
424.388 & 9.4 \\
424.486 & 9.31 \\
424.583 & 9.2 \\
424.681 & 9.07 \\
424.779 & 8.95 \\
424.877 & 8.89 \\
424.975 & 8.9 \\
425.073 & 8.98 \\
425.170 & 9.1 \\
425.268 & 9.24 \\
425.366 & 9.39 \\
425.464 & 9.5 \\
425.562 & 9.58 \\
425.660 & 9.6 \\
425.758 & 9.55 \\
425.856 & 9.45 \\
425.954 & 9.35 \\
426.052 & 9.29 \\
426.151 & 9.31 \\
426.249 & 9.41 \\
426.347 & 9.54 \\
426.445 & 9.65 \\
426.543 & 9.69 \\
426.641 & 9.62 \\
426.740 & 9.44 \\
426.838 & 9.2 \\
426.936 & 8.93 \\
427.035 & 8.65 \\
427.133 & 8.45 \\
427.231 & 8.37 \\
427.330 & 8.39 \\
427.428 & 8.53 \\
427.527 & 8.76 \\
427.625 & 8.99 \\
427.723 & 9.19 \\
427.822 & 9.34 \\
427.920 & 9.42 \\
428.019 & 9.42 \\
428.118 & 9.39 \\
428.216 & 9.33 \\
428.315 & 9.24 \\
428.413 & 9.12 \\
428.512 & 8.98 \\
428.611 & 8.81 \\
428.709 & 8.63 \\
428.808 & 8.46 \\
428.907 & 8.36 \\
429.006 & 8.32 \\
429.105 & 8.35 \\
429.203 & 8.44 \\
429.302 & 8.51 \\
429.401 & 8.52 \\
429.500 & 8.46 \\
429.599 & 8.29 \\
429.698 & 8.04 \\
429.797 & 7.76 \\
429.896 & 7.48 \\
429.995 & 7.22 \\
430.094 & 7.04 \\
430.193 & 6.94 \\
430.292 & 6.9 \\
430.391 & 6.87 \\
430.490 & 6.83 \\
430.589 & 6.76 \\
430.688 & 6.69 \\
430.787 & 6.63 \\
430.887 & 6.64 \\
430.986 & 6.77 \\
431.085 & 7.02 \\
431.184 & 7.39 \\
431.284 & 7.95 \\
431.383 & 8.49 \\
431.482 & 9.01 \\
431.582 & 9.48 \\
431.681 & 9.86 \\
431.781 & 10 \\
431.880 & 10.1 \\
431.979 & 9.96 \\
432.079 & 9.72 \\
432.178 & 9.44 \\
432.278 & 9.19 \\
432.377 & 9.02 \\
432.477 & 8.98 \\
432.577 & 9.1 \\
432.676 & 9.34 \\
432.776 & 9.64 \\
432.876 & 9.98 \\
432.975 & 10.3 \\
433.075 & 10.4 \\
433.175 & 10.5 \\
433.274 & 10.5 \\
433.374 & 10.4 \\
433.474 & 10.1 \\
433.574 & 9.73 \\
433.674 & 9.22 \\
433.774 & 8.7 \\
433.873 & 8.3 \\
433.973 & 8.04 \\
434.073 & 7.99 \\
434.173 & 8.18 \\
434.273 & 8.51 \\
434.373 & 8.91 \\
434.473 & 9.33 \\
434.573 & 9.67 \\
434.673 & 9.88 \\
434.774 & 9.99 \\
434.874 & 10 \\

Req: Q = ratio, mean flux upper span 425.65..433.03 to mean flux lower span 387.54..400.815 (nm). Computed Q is 1.24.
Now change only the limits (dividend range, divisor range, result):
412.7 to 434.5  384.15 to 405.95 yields 1.19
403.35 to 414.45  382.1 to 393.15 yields 1.35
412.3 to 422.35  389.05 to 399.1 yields 1.47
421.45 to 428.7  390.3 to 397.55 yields 1.53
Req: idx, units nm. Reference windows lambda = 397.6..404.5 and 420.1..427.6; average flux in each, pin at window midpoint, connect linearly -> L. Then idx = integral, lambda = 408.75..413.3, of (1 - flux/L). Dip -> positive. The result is -0.198 nm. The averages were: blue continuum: 9.29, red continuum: 9.27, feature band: 9.69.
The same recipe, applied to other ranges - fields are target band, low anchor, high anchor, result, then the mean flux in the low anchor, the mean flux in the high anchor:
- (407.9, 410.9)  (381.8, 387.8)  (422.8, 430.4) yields -0.49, 6.95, 8.89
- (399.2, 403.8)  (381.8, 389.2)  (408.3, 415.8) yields -0.45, 6.98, 9.74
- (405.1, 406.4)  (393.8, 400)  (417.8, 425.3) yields -0.25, 7.04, 9.34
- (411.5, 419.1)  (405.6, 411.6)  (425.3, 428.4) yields -0.41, 9.39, 9.22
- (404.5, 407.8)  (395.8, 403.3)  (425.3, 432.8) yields -0.37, 8.19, 8.67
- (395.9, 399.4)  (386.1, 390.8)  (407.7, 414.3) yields 0.73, 7.67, 9.71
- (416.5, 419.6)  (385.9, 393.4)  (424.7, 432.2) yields -0.48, 7.19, 8.66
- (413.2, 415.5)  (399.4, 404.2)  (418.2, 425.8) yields -0.10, 9.52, 9.34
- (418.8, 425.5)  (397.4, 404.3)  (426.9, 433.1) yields -0.46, 9.21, 8.54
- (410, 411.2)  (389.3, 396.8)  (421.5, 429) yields -0.17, 6.42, 9.13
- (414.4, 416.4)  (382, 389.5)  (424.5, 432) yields -0.45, 7.01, 8.65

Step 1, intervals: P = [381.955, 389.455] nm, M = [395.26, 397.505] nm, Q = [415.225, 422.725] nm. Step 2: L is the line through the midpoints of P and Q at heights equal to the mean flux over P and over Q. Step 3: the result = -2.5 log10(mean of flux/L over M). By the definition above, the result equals 0.39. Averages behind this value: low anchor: 7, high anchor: 9.61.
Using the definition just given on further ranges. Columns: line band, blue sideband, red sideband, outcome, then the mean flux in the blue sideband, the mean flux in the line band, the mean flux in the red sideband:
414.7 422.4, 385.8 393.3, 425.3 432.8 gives -0.17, 7.26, 9.69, 8.67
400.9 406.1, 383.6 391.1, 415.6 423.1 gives -0.12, 7.56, 9.53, 9.54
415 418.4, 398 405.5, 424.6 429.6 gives -0.08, 9.38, 9.85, 9.03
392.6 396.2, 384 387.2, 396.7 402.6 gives 0.41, 7.9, 5.65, 8.44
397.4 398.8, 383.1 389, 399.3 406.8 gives 0.08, 7.24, 8.13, 9.41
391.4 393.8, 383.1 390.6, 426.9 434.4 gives 0.39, 7.34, 5.23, 8.65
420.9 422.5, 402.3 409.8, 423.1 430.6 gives -0.07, 9.48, 9.6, 8.85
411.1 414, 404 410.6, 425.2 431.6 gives -0.10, 9.3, 10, 8.52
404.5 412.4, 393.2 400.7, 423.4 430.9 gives -0.24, 6.88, 9.47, 8.74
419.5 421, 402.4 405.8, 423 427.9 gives -0.04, 9.49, 9.58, 9.19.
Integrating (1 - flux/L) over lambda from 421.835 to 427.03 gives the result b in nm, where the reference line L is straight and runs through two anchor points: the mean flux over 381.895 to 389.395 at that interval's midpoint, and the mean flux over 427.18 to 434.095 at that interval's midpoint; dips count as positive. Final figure -0.46 nm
